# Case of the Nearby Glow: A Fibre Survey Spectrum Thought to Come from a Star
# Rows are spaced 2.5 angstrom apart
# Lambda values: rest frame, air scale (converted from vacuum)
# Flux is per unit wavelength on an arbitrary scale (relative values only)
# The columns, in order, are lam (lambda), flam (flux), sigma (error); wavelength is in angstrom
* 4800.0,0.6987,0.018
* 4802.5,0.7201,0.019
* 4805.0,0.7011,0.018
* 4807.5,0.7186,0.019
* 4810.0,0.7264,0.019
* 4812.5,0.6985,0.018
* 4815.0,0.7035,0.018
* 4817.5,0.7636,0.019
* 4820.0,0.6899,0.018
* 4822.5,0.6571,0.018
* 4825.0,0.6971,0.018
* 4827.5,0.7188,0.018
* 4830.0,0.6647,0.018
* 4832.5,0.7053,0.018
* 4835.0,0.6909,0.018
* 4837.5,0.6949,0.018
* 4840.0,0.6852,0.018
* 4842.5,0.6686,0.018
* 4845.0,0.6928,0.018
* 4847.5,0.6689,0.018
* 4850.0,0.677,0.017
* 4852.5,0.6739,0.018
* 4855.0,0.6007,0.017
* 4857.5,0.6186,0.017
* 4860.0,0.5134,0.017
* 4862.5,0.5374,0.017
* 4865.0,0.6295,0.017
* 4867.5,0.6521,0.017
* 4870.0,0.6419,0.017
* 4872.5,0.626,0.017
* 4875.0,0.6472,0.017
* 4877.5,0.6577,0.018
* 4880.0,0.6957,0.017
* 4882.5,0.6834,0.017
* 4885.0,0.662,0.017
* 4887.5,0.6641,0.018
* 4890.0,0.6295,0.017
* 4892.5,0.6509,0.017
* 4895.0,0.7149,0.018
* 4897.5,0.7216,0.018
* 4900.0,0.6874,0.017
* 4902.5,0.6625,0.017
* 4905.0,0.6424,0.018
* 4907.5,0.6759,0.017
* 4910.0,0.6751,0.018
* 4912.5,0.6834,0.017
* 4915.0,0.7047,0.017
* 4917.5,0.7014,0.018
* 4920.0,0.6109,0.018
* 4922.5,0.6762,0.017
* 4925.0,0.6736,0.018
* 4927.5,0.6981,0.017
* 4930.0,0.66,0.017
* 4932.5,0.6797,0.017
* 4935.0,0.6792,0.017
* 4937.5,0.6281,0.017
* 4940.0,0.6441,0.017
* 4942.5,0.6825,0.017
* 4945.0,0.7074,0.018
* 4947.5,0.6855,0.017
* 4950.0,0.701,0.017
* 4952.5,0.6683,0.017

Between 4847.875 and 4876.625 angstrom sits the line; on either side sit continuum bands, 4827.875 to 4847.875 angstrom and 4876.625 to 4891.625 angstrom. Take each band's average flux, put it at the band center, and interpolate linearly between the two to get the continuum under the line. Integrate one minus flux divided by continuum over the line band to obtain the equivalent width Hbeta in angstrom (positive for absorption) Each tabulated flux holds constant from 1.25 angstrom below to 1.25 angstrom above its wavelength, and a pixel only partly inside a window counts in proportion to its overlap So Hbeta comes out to 2.3 angstrom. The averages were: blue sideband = 0.686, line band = 0.622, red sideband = 0.665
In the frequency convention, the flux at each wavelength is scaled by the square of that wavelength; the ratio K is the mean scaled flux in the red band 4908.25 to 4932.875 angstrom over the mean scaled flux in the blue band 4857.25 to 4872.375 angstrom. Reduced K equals 1.15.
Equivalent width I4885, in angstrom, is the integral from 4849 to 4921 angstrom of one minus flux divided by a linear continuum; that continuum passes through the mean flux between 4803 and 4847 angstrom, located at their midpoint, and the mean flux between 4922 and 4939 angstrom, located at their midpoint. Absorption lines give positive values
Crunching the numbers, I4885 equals 3.05 angstrom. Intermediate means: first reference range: 0.699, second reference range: 0.67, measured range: 0.653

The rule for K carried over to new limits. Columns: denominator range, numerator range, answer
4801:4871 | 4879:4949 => 1.04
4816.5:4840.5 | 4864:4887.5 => 0.96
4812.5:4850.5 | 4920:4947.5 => 1.01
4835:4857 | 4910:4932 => 1.04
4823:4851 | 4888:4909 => 1.00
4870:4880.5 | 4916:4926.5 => 1.04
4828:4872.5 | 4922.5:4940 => 1.07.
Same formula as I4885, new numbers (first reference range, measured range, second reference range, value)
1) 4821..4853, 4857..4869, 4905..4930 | 1.6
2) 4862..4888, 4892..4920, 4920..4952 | -0.9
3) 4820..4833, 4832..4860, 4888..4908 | 0.9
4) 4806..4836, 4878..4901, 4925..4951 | 0.3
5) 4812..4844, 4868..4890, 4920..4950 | 0.9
